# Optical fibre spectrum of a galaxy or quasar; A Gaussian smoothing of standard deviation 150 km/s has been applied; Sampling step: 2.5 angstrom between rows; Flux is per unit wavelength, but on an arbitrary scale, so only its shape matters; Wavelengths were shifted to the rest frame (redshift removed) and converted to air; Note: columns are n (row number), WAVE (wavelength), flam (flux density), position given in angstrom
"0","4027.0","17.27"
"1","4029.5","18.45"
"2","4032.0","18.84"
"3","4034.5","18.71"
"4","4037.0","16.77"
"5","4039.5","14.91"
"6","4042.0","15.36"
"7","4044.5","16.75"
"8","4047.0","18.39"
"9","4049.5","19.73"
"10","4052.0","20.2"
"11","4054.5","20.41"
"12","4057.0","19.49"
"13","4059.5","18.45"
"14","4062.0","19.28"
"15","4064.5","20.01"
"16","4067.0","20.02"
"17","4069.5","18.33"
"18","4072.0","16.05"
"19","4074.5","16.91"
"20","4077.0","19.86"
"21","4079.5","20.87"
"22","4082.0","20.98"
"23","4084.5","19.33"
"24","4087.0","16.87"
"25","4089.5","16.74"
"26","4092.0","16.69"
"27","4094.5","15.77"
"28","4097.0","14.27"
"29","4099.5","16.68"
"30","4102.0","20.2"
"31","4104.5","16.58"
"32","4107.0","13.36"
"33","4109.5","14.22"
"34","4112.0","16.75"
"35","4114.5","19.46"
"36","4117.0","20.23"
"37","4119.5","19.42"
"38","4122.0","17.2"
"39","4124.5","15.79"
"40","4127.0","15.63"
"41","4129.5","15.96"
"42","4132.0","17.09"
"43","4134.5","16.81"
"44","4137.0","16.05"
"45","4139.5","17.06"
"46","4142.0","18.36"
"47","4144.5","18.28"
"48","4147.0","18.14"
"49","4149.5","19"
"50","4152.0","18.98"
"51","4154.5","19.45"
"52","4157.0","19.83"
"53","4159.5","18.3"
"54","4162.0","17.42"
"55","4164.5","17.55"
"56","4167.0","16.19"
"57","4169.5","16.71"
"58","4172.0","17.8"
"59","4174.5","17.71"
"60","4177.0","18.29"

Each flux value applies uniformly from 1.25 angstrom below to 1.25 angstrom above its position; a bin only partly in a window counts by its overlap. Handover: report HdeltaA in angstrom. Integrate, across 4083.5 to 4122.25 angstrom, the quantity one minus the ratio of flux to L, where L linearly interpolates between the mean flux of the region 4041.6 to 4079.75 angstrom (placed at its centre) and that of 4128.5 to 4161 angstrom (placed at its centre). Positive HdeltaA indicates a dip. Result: 2.7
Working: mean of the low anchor 18.8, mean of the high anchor 18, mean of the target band 17.1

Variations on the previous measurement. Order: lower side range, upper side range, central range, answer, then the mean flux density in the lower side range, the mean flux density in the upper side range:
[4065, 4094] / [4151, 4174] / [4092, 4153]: 3.6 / 18.4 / 18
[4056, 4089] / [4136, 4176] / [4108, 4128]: 1.2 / 18.9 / 17.9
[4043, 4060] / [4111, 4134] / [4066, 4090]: -0.2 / 19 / 17.5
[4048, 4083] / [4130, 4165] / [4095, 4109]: 2.0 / 19.3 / 18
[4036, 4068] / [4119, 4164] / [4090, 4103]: 1.0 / 18.4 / 17.7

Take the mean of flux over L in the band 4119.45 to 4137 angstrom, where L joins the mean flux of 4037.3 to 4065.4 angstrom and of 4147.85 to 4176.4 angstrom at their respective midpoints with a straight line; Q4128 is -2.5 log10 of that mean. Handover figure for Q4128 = 0.10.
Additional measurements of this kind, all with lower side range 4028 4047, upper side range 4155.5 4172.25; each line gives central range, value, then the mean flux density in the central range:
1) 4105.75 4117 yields 0.07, 16.4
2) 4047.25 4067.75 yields -0.14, 19.6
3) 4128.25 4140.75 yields 0.06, 16.6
